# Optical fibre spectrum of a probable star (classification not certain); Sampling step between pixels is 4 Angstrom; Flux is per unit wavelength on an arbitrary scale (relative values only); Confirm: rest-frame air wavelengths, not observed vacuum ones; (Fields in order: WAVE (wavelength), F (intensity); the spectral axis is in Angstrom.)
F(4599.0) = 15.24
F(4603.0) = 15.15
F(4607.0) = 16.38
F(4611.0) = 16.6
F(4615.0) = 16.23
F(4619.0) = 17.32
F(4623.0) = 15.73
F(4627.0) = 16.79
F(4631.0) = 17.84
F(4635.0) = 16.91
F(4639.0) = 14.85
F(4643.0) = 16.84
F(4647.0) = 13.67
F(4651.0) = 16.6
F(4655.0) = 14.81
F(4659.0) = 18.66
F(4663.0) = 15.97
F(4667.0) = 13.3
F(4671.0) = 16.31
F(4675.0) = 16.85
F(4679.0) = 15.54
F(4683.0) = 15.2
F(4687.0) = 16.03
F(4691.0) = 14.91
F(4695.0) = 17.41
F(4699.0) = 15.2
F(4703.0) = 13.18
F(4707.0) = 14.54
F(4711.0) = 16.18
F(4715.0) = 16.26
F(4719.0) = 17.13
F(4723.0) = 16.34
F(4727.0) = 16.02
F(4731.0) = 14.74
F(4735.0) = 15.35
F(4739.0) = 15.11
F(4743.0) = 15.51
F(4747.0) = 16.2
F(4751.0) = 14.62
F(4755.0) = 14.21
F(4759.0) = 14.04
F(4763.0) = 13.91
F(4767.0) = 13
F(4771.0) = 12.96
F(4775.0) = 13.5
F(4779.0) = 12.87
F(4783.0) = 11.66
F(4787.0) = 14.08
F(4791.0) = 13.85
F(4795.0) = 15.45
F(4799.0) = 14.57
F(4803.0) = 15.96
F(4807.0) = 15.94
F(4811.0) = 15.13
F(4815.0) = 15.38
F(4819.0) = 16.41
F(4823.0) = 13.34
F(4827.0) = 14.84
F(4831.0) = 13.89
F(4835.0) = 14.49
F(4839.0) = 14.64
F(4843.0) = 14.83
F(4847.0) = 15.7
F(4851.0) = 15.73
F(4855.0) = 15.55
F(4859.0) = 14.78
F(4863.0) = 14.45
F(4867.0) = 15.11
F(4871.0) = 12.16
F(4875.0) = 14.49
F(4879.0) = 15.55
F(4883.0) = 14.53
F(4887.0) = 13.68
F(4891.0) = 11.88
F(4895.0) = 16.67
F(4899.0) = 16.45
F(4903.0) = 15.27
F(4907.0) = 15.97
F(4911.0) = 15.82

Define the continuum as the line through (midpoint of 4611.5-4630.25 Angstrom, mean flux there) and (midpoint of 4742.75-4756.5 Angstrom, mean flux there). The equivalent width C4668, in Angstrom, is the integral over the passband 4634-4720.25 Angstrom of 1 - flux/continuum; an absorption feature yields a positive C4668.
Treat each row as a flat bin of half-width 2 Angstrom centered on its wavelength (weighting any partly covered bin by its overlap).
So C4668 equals 1.3 Angstrom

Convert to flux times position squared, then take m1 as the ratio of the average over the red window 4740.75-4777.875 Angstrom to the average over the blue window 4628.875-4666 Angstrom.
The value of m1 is 0.92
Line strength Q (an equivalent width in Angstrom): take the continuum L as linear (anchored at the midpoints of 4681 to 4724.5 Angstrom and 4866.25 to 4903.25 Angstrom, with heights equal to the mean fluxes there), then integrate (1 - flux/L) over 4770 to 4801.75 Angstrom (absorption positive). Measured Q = 3.0 Angstrom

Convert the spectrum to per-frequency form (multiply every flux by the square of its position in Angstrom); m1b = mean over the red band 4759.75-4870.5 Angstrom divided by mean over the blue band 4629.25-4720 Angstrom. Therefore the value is 1.0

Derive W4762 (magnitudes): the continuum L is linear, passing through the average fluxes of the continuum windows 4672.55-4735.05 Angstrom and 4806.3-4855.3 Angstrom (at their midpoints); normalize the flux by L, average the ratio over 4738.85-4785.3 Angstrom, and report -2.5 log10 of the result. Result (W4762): 0.11 mag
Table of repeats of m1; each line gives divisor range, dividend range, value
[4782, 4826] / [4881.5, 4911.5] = 1.05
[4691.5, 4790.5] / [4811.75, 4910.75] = 1.06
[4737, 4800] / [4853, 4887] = 1.08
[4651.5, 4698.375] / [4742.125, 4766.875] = 0.95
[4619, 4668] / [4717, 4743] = 1.02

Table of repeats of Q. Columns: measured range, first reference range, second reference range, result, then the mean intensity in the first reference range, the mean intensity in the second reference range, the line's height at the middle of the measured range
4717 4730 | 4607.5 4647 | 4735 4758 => -0.9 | 16.4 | 15.1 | 15.4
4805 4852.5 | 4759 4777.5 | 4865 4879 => -4.0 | 13.4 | 14.2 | 13.8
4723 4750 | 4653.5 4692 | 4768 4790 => -2.6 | 15.8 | 13.1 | 14.1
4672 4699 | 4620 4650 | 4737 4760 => -0.5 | 16.1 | 15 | 15.6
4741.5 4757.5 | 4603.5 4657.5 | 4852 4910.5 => 0.5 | 16.2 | 14.8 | 15.5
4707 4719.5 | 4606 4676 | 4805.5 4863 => -0.3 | 16.2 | 15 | 15.8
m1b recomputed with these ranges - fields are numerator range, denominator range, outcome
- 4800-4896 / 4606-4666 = 0.99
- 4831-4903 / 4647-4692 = 1.02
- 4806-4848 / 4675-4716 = 1.02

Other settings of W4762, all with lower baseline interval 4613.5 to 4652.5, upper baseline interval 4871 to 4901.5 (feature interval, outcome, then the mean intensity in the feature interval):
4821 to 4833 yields 0.07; 14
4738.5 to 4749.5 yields -0.01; 15.6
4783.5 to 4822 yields 0.01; 15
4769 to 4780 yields 0.17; 13.1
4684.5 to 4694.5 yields 0.01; 15.7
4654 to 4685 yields 0.01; 15.9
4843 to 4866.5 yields -0.03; 15.2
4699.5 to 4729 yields 0.01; 15.6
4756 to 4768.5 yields 0.13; 13.7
